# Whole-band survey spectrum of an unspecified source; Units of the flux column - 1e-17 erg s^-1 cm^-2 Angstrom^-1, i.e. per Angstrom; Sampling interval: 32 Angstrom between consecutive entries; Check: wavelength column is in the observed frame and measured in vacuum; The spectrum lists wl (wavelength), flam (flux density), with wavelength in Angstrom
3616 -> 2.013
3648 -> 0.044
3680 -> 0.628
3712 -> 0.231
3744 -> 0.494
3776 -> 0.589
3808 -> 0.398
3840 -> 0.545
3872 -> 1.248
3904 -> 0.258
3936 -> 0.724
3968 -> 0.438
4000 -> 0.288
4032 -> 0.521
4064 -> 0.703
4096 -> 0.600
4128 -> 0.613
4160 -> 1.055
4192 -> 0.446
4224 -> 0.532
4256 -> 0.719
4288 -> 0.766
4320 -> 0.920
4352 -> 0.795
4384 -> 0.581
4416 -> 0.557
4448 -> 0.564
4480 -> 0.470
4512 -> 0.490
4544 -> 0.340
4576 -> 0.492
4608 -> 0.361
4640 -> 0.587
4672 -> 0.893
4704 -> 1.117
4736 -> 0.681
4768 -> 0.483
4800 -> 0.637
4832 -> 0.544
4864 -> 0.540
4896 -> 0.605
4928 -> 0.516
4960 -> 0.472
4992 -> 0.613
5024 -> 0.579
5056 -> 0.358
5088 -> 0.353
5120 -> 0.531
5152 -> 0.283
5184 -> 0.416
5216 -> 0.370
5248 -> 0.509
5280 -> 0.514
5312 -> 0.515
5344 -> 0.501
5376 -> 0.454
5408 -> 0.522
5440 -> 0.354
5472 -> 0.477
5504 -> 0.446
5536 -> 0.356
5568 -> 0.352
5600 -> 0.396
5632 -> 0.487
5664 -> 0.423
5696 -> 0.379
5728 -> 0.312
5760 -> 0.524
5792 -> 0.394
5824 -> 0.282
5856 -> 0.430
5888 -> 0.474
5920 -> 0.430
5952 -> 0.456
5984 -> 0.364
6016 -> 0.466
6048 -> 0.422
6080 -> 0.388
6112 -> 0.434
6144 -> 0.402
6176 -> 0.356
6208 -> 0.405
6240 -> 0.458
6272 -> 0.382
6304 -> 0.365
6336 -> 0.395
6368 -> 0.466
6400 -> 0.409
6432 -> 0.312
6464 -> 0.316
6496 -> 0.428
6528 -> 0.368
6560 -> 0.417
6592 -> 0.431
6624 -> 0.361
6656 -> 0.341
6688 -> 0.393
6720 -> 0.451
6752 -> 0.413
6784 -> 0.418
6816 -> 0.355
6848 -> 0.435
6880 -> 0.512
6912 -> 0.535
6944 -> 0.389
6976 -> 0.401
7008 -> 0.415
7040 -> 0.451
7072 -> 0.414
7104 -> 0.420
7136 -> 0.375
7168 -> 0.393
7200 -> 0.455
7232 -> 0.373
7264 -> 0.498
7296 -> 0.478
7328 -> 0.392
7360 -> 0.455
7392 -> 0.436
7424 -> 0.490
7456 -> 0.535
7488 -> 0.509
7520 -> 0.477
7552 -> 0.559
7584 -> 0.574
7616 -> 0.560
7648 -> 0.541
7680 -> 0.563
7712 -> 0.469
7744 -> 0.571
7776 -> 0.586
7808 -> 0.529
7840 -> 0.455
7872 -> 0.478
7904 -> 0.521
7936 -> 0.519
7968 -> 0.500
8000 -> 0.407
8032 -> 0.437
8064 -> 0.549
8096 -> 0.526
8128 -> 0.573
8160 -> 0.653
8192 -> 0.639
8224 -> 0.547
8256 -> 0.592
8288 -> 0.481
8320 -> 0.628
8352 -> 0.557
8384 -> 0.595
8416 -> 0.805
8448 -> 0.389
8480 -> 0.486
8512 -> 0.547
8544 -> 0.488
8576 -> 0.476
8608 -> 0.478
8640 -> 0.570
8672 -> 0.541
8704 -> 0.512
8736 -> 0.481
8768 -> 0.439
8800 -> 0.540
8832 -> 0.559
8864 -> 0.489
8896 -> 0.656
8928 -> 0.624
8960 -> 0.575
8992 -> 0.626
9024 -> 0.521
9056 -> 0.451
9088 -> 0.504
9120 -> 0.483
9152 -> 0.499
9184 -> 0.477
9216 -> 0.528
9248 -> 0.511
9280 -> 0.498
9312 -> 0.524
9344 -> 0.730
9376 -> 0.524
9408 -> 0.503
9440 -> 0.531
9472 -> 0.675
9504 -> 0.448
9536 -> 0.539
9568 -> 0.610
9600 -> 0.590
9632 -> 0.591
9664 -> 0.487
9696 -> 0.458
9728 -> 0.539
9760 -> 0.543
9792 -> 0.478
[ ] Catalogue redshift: 0.68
